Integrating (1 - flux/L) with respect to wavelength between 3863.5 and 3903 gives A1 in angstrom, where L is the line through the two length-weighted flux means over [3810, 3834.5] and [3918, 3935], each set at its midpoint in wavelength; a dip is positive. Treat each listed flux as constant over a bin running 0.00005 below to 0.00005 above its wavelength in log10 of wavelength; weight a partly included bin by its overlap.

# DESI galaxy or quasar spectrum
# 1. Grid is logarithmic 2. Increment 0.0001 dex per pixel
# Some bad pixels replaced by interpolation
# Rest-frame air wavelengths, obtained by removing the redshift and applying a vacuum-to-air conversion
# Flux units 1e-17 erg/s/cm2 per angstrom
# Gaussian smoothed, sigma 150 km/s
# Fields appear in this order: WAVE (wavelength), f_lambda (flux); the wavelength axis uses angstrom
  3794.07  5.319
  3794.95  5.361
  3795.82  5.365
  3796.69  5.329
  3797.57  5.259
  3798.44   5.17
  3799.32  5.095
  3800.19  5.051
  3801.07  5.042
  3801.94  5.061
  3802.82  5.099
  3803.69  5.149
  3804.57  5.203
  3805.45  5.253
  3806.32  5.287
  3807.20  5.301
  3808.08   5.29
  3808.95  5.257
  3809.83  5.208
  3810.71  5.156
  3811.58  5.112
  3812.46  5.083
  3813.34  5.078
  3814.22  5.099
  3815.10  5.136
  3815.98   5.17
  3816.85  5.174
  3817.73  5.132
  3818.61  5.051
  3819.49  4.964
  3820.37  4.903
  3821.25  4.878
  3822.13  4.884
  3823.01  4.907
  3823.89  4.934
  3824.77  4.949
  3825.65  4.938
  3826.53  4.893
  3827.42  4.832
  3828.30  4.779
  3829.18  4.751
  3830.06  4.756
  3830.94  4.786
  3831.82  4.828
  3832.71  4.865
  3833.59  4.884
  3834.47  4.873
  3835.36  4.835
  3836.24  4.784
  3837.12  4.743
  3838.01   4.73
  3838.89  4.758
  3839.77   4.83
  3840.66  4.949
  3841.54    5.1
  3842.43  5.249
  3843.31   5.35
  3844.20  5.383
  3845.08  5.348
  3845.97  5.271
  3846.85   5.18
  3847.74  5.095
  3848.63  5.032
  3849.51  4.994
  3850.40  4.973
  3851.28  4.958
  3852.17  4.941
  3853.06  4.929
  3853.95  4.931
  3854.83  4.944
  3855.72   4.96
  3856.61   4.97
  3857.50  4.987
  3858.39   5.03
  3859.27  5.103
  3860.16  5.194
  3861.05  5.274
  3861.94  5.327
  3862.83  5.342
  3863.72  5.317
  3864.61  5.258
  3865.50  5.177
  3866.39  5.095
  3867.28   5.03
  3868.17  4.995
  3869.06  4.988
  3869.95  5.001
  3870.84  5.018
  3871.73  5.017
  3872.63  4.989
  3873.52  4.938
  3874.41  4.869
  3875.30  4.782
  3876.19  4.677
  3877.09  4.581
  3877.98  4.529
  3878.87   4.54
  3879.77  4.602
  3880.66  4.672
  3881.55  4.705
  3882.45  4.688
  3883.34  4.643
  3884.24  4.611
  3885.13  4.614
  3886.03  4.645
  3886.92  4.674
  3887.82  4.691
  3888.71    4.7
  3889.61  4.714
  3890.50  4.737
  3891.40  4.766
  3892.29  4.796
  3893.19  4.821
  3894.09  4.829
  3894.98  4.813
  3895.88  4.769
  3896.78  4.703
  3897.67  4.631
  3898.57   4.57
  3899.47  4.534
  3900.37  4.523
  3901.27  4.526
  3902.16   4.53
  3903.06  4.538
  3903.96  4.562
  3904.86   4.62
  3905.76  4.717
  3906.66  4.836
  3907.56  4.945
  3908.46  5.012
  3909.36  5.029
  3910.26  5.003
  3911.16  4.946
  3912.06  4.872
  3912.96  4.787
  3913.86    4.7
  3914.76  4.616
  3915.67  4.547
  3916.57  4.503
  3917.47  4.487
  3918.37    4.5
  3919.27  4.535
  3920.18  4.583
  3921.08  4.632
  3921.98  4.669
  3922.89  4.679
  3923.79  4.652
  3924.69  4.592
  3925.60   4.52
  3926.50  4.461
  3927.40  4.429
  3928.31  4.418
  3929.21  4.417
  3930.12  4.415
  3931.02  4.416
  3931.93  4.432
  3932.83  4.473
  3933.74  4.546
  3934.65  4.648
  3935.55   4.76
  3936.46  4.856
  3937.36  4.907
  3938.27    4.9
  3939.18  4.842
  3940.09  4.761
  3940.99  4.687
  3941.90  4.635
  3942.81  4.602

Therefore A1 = -0.6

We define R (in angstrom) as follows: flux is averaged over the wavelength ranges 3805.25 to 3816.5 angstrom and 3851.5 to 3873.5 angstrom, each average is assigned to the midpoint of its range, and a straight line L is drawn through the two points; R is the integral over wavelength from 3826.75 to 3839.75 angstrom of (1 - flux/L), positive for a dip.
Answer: 0.8 angstrom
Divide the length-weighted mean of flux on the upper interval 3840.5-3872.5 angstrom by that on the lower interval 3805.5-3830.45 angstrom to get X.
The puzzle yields 1.0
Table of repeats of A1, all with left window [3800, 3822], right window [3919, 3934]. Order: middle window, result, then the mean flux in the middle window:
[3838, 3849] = -0.4 angstrom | 5.11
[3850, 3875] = -1.0 angstrom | 5.06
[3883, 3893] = 0.1 angstrom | 4.69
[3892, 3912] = -0.4 angstrom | 4.74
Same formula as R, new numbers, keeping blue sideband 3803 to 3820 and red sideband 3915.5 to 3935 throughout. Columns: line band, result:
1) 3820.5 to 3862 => 0.17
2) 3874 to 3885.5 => 0.30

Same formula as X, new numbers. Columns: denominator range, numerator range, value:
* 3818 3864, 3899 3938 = 0.93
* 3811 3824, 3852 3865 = 1.01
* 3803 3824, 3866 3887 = 0.94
